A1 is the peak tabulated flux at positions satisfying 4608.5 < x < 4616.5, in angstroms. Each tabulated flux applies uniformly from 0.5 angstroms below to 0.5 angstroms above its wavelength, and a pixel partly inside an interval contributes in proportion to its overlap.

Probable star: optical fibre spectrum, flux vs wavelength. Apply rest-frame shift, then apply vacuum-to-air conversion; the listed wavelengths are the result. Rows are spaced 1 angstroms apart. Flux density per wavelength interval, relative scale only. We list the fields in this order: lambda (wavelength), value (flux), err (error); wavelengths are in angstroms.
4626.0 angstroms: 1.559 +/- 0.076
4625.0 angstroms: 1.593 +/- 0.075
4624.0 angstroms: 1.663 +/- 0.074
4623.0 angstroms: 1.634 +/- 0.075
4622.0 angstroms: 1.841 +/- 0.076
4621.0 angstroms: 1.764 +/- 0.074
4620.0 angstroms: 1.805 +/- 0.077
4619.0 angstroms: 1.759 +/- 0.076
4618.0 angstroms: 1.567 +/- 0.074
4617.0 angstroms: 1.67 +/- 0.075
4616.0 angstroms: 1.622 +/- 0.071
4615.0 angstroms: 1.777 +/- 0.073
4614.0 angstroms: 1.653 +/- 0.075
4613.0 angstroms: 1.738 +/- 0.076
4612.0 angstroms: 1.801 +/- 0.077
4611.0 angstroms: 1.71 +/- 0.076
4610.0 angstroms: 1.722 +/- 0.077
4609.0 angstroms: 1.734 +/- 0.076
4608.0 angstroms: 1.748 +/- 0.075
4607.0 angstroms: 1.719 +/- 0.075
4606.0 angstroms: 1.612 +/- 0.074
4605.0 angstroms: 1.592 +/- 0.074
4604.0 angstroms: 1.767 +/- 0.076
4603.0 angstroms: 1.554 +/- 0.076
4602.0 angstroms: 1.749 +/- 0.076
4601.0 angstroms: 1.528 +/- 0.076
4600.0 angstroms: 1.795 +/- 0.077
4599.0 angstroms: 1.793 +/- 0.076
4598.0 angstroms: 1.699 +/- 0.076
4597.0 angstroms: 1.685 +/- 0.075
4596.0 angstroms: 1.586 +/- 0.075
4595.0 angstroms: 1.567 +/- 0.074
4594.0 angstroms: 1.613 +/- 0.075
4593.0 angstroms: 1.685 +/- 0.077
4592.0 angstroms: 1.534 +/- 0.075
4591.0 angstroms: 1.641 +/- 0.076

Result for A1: 1.801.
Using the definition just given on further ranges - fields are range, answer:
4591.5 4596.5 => 1.685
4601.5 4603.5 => 1.749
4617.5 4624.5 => 1.841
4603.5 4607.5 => 1.767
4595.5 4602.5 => 1.795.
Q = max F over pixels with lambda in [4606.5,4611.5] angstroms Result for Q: 1.748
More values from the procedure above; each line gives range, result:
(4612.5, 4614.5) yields 1.738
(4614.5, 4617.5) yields 1.777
